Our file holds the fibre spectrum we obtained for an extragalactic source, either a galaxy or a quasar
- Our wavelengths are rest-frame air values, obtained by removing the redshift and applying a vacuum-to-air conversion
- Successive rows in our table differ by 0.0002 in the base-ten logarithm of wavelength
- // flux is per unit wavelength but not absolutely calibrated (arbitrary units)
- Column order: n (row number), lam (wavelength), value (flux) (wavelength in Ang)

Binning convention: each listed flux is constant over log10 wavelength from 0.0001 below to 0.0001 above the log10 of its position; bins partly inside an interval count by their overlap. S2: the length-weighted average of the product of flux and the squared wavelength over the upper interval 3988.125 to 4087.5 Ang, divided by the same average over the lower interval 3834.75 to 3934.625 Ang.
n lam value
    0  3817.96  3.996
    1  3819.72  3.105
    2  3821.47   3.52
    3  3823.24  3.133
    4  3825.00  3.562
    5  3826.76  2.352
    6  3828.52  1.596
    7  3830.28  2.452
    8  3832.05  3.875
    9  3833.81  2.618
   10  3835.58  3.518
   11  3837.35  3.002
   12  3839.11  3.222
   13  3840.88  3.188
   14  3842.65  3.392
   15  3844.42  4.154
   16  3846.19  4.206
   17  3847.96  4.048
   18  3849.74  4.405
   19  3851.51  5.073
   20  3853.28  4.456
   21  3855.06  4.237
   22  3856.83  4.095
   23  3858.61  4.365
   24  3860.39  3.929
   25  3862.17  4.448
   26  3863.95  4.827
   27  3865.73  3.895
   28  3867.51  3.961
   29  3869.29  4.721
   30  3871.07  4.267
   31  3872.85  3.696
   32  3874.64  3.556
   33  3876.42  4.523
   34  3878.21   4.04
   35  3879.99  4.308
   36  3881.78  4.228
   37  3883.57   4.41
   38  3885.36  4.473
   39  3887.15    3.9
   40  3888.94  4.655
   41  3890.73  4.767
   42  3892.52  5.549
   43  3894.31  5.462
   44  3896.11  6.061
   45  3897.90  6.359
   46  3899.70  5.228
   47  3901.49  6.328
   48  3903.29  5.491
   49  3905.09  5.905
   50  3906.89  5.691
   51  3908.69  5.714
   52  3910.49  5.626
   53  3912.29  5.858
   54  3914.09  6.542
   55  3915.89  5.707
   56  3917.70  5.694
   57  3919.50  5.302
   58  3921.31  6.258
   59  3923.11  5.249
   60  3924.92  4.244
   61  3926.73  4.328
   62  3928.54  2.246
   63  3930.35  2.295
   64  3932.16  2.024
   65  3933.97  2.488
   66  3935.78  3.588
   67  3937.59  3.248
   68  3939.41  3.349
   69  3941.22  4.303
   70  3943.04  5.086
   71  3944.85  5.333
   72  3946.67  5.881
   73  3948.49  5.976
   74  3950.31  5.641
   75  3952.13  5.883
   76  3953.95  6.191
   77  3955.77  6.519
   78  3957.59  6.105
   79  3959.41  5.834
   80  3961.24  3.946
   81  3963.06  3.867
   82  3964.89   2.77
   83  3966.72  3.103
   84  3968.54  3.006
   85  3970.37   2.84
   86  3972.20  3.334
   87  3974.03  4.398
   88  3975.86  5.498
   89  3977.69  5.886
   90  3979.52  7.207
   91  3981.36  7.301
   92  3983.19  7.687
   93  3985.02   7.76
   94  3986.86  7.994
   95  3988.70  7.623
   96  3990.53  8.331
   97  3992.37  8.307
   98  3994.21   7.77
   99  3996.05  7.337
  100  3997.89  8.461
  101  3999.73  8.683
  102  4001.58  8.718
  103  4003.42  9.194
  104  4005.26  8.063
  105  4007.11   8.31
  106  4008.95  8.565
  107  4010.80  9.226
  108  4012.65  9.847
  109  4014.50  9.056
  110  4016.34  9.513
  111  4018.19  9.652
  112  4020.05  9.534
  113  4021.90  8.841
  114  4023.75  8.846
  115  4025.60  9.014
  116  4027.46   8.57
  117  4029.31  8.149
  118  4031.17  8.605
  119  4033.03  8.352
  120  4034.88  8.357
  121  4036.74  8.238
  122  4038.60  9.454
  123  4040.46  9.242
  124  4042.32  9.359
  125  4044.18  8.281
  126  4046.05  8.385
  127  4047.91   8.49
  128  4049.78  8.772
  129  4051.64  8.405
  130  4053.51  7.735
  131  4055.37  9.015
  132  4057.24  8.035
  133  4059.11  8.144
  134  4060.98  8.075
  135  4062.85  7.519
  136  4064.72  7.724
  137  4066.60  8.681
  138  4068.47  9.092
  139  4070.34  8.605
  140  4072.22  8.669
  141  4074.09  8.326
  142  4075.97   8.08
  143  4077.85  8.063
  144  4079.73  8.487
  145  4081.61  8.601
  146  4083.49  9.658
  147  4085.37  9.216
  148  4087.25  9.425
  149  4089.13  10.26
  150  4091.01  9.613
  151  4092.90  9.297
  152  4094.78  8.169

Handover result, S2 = 2.05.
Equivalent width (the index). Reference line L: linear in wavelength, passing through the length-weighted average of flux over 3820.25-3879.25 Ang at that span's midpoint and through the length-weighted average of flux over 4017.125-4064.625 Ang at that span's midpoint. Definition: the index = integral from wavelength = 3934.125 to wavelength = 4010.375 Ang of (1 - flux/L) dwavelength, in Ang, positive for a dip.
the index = 9.7 Ang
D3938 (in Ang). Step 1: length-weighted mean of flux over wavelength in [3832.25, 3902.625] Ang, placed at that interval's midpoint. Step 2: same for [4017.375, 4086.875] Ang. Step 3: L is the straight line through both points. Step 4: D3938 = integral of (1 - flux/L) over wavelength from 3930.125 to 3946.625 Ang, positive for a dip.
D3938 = 6.4 Ang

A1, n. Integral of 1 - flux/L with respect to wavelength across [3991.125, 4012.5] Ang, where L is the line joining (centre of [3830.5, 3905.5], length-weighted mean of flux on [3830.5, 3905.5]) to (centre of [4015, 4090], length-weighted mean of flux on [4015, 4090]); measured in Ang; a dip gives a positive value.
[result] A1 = -2.7 Ang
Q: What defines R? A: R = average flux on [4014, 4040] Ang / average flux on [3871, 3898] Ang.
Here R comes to 1.93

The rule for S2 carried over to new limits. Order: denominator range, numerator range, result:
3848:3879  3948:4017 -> 1.68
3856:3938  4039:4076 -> 1.97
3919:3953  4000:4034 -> 2.13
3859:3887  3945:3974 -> 1.17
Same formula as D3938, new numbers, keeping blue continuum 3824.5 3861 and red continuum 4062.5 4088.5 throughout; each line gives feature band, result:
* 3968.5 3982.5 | 3.0 Ang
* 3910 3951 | 6.5 Ang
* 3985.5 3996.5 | -1.8 Ang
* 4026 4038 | -1.2 Ang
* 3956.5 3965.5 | 2.3 Ang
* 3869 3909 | -2.6 Ang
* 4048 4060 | -0.3 Ang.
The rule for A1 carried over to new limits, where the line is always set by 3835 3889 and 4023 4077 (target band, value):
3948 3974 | 7.1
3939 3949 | 1.6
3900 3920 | -2.2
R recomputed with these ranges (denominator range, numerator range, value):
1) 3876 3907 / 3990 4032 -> 1.72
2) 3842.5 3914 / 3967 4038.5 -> 1.64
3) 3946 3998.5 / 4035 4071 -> 1.43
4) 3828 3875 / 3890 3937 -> 1.30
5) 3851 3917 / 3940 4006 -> 1.26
